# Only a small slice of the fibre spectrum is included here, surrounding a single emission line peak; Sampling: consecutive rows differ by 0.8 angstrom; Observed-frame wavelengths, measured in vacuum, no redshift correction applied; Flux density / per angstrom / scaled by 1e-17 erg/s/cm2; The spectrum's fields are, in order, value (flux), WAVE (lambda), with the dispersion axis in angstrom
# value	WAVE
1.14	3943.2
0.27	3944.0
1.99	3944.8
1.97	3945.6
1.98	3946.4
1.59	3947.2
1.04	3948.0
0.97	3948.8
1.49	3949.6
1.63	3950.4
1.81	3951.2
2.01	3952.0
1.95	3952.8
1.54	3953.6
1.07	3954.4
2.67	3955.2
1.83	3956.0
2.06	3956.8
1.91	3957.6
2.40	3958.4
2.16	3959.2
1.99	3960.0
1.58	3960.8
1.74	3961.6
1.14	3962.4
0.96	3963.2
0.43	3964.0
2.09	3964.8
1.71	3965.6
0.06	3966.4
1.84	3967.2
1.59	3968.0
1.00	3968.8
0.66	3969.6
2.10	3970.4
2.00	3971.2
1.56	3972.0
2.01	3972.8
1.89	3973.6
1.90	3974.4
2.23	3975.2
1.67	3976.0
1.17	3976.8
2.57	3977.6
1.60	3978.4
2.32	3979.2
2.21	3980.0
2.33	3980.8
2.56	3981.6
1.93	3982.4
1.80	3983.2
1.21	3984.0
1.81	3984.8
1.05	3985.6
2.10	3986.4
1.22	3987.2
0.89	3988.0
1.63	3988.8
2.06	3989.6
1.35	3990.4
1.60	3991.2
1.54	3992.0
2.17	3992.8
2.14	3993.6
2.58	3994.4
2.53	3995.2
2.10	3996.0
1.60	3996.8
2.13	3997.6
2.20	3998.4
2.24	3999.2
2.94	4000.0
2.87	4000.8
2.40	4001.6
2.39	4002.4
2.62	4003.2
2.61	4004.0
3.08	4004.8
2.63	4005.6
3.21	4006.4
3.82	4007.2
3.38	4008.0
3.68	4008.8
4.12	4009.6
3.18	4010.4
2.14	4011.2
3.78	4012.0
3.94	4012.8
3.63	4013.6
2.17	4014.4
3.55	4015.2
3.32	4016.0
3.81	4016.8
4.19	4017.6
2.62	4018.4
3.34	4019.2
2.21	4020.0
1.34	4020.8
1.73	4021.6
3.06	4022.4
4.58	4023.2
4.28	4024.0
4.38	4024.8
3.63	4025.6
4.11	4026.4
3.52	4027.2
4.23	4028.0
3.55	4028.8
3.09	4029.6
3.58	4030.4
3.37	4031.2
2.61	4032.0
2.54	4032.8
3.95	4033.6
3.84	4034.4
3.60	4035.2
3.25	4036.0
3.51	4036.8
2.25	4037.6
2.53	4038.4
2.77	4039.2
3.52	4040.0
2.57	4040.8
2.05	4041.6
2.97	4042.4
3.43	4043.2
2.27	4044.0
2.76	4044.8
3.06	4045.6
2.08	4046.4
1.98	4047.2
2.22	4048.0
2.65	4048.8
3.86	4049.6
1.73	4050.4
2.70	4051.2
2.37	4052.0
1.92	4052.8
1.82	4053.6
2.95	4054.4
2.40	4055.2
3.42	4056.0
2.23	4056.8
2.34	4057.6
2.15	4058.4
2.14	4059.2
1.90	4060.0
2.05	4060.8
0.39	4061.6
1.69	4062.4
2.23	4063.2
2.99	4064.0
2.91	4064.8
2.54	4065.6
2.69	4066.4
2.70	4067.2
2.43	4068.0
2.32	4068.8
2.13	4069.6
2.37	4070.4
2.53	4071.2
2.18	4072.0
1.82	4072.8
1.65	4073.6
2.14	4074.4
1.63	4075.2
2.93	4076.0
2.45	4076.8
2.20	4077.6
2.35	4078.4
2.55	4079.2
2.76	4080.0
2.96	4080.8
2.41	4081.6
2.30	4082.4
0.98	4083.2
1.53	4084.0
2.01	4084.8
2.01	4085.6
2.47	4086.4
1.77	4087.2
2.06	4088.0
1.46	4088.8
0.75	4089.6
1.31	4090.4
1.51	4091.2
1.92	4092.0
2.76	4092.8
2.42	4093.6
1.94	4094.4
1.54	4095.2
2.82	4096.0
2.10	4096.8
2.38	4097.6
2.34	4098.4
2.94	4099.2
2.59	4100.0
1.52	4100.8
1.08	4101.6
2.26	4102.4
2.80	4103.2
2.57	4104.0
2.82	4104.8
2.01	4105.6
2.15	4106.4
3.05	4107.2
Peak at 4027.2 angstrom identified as Ly-alpha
